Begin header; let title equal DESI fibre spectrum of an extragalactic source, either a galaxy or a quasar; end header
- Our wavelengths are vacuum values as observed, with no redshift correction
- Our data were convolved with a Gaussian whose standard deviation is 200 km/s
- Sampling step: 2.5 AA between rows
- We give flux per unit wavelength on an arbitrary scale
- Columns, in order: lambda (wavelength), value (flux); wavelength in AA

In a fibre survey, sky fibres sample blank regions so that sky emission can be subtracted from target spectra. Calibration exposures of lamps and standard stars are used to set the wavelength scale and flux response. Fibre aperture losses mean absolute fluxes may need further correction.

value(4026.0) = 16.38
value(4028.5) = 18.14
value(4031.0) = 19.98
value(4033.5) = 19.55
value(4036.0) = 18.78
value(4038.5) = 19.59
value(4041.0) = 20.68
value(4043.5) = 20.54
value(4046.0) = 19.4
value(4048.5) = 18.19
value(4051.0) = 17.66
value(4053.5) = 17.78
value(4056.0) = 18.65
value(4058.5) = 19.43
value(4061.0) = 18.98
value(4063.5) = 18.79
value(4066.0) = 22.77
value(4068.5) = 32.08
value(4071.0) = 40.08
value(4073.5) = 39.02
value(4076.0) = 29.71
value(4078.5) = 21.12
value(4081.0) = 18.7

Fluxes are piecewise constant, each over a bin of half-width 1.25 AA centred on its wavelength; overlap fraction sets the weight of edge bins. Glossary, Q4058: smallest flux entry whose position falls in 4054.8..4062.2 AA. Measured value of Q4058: 18.65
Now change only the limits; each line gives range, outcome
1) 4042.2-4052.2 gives 17.66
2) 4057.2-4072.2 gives 18.79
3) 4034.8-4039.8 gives 18.78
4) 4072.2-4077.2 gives 29.71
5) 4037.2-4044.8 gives 19.59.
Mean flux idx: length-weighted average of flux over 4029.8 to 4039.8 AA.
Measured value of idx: 19.5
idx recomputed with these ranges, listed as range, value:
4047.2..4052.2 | 17.9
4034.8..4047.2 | 19.8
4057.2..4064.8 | 19.1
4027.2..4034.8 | 19.2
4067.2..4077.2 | 35.2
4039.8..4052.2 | 19.3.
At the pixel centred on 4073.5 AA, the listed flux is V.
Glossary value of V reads 39.02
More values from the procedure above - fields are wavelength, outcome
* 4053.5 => 17.78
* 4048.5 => 18.19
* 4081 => 18.7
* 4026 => 16.38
